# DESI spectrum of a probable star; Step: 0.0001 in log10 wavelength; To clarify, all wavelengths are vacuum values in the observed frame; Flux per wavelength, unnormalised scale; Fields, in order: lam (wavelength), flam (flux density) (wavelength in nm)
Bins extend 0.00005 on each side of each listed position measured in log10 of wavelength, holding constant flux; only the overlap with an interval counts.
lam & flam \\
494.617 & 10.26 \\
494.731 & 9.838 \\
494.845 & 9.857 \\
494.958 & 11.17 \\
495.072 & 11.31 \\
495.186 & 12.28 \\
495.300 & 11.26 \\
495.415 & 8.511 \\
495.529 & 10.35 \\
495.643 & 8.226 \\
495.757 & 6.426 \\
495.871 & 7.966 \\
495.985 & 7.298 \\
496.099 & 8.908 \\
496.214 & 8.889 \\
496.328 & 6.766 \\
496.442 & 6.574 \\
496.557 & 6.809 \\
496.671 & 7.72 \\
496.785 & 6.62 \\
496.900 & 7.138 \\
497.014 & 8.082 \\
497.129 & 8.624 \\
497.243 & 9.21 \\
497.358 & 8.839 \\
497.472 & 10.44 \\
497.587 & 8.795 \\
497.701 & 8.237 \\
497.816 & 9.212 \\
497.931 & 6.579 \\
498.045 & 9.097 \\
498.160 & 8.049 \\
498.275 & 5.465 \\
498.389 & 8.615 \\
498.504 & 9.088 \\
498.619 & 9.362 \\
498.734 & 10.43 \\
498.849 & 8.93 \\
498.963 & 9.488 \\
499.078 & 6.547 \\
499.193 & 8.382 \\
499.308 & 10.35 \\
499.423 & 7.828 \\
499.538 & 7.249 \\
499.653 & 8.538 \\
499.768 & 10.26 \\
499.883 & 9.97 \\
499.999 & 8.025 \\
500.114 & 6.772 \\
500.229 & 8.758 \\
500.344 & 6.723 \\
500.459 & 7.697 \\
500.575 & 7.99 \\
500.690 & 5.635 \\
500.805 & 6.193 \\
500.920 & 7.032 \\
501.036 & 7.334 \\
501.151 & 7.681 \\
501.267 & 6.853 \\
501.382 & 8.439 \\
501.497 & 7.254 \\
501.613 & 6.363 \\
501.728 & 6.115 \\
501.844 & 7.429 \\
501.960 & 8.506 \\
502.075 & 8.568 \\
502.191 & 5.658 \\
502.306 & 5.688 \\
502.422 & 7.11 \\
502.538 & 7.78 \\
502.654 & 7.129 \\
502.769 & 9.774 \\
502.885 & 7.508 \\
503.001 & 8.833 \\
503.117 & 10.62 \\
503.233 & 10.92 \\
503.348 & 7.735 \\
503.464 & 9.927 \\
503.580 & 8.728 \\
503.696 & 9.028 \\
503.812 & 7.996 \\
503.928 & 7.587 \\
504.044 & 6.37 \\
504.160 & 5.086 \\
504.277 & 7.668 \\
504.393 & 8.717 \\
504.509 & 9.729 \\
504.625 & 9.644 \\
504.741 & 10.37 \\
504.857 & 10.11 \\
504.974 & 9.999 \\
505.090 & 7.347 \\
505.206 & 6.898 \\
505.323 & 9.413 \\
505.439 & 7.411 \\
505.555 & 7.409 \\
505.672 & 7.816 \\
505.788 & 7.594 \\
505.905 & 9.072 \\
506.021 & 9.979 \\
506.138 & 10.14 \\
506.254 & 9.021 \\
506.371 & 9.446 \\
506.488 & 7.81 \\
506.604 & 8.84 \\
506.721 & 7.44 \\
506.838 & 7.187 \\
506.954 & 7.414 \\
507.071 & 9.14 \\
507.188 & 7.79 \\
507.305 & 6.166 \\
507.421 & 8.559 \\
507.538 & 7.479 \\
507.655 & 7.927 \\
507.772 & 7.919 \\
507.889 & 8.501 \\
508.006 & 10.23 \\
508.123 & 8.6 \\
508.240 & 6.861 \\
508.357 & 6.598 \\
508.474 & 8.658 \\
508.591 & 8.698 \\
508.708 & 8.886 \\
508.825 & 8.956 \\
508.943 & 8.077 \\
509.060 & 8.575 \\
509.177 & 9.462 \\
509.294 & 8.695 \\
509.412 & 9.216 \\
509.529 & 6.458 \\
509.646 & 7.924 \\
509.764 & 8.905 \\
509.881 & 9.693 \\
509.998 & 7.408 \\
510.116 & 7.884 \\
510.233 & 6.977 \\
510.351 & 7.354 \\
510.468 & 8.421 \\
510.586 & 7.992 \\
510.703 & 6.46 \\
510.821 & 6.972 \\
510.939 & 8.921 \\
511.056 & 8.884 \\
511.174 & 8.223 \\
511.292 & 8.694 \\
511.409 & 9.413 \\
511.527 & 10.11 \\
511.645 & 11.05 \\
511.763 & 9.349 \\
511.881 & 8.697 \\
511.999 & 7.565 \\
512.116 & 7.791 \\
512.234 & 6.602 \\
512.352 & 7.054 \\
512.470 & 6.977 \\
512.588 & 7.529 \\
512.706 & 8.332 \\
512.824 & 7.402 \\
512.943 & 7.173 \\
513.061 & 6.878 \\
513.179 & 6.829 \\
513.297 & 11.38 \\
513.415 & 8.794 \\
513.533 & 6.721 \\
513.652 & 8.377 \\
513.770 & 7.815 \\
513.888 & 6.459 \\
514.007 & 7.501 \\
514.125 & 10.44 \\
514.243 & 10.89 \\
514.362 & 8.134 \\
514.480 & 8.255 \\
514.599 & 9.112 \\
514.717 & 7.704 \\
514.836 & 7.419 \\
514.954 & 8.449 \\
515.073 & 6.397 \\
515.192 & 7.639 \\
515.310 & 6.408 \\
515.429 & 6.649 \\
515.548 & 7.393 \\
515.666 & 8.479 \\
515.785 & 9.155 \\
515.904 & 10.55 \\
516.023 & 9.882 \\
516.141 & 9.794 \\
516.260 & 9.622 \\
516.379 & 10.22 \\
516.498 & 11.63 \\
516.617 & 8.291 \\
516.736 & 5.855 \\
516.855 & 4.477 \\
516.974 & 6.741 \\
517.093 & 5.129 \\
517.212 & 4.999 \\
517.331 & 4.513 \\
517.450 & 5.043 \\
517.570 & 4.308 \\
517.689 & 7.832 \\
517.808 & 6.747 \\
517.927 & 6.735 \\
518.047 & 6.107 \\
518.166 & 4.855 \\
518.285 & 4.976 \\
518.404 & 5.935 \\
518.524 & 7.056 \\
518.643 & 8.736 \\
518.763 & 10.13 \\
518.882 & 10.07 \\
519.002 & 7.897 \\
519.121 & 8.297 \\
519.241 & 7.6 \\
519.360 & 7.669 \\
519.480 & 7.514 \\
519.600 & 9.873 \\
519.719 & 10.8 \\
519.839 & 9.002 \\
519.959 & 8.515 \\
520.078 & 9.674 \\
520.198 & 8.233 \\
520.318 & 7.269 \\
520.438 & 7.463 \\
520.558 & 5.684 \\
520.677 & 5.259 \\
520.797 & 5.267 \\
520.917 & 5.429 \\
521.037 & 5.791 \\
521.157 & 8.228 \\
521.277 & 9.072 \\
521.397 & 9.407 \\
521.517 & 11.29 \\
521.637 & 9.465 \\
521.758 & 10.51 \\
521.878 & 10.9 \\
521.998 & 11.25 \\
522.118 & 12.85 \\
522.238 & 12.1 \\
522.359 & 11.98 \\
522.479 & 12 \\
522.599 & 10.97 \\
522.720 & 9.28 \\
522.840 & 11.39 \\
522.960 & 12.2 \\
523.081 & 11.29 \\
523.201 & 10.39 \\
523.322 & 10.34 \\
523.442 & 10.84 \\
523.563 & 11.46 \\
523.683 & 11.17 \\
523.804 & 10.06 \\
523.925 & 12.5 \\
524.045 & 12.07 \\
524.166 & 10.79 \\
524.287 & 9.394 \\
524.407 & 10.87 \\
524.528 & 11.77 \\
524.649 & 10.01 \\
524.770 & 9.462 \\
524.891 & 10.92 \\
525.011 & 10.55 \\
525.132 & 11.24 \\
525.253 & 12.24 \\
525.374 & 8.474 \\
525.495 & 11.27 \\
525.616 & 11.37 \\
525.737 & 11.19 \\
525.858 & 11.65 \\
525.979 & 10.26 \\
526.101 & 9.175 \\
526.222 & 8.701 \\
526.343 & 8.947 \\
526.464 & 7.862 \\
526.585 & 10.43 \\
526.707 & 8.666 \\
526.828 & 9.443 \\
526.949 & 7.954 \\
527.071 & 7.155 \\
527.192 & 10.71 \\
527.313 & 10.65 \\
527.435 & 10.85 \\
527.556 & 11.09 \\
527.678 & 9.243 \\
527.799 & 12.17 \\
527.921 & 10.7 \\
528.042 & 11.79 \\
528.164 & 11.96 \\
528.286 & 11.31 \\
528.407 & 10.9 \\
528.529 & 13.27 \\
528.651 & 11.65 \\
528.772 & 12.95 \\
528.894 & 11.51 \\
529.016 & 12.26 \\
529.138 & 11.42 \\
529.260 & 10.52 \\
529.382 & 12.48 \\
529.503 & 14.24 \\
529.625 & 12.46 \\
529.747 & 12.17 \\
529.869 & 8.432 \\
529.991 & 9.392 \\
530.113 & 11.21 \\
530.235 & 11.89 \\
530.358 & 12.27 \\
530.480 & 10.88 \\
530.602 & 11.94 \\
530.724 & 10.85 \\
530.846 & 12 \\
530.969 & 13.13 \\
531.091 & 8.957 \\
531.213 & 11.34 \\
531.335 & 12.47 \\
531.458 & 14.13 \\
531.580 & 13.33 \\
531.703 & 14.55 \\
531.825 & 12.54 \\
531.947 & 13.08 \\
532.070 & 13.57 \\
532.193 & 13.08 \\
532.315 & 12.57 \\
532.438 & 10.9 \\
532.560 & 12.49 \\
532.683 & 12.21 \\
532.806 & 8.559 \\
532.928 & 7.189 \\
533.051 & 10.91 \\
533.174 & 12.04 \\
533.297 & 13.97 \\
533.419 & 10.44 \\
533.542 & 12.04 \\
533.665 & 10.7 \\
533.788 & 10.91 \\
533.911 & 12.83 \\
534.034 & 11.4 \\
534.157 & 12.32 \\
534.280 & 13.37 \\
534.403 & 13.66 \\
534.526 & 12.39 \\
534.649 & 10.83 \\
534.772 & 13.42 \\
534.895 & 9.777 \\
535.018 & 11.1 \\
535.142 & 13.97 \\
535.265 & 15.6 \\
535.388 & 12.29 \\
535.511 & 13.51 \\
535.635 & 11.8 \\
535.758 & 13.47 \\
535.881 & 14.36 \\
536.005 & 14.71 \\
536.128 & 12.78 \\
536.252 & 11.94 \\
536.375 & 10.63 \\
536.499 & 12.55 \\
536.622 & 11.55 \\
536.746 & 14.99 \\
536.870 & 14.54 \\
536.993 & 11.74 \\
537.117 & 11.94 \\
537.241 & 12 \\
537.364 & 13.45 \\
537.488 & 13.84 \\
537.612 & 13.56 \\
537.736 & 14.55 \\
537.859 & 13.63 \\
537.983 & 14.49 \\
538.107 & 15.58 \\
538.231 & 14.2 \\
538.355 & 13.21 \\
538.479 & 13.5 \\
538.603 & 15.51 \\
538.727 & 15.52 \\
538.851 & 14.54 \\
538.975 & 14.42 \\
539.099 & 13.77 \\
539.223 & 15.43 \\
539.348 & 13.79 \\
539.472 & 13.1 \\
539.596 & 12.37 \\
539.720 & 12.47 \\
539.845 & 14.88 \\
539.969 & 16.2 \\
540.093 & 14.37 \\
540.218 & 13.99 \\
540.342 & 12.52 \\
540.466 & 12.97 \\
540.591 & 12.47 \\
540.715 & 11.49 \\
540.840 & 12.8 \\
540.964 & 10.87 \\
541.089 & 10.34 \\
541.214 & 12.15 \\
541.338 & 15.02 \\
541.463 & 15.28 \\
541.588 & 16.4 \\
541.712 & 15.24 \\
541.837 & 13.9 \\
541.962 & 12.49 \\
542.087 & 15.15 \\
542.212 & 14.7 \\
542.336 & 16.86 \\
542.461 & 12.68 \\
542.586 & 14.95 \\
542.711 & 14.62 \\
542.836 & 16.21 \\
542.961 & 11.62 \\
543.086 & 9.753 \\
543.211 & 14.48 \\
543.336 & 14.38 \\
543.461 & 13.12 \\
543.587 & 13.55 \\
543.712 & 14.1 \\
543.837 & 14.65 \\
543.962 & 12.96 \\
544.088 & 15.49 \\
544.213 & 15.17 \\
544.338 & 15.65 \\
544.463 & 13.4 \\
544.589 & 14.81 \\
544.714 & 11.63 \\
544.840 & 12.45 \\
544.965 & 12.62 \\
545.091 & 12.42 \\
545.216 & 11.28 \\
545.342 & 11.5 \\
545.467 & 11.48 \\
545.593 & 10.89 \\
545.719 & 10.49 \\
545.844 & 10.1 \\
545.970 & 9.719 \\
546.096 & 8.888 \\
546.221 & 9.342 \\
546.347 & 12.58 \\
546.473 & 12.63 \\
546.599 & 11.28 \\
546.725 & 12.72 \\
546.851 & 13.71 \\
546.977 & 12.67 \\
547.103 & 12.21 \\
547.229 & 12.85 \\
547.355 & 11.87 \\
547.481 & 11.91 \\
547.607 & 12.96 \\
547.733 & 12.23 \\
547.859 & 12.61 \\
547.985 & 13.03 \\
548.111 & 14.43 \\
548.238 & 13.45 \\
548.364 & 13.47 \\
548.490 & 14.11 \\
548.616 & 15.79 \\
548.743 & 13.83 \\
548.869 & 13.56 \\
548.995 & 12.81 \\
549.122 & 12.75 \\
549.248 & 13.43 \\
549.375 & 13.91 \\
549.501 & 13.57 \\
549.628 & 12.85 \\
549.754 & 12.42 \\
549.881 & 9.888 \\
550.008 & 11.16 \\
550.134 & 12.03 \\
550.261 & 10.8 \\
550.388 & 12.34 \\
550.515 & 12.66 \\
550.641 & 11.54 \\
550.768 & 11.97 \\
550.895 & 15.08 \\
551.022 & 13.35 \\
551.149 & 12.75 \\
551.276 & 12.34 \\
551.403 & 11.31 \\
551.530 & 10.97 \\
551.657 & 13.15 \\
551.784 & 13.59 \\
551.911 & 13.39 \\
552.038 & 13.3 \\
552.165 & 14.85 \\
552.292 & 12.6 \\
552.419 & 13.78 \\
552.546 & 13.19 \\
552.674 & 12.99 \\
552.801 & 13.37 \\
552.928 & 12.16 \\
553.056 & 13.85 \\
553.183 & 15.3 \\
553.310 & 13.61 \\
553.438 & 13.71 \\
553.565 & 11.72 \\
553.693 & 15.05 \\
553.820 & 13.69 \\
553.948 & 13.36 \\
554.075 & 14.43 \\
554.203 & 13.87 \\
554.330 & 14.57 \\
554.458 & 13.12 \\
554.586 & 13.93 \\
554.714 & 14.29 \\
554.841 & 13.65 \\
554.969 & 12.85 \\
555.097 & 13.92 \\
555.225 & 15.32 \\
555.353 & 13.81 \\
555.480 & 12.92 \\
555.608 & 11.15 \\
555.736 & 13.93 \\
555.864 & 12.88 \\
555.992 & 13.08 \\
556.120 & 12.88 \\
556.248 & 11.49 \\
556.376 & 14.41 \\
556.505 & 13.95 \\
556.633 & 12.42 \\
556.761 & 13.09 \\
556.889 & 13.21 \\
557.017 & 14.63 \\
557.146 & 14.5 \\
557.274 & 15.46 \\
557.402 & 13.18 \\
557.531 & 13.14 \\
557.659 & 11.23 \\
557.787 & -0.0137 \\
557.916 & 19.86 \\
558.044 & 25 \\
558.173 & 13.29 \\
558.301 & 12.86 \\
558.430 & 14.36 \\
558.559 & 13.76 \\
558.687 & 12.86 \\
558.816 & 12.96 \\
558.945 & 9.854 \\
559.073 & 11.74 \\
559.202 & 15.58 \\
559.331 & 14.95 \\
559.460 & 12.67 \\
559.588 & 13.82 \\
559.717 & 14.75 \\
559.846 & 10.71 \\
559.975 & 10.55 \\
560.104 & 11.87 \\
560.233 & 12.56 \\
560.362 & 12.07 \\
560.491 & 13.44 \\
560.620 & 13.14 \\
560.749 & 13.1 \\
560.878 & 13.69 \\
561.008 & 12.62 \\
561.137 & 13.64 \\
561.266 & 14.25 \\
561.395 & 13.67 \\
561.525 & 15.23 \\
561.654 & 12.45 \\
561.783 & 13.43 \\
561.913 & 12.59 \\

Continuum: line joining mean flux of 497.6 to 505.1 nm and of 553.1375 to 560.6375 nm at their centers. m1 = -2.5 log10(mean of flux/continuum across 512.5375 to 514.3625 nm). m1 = 0.14 mag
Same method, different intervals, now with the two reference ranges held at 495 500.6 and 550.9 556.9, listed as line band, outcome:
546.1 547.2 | 0.064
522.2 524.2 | -0.053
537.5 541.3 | -0.131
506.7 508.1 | 0.163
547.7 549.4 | -0.054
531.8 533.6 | -0.017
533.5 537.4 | -0.074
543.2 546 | -0.030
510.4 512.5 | 0.164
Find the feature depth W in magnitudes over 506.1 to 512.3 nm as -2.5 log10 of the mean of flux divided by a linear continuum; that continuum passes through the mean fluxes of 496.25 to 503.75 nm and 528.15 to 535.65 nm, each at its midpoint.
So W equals 0.11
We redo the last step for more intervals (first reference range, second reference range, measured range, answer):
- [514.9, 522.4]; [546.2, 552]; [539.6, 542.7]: -0.195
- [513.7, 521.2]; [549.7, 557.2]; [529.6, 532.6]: -0.227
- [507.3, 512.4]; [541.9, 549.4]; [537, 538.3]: -0.144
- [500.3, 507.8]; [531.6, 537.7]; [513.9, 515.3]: 0.160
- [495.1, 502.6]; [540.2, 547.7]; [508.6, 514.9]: 0.147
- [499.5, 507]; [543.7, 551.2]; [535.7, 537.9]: -0.140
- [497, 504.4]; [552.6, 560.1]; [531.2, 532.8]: -0.147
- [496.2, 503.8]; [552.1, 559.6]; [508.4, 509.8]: 0.054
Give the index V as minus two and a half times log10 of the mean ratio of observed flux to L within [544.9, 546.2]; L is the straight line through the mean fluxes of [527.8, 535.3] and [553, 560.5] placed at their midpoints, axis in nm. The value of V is 0.17 mag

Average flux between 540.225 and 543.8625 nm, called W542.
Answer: 13.6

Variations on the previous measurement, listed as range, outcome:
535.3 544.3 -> 13.7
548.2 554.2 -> 13.1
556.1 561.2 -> 13.2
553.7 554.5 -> 14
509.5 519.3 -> 7.83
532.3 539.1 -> 12.7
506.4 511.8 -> 8.28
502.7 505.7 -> 8.57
